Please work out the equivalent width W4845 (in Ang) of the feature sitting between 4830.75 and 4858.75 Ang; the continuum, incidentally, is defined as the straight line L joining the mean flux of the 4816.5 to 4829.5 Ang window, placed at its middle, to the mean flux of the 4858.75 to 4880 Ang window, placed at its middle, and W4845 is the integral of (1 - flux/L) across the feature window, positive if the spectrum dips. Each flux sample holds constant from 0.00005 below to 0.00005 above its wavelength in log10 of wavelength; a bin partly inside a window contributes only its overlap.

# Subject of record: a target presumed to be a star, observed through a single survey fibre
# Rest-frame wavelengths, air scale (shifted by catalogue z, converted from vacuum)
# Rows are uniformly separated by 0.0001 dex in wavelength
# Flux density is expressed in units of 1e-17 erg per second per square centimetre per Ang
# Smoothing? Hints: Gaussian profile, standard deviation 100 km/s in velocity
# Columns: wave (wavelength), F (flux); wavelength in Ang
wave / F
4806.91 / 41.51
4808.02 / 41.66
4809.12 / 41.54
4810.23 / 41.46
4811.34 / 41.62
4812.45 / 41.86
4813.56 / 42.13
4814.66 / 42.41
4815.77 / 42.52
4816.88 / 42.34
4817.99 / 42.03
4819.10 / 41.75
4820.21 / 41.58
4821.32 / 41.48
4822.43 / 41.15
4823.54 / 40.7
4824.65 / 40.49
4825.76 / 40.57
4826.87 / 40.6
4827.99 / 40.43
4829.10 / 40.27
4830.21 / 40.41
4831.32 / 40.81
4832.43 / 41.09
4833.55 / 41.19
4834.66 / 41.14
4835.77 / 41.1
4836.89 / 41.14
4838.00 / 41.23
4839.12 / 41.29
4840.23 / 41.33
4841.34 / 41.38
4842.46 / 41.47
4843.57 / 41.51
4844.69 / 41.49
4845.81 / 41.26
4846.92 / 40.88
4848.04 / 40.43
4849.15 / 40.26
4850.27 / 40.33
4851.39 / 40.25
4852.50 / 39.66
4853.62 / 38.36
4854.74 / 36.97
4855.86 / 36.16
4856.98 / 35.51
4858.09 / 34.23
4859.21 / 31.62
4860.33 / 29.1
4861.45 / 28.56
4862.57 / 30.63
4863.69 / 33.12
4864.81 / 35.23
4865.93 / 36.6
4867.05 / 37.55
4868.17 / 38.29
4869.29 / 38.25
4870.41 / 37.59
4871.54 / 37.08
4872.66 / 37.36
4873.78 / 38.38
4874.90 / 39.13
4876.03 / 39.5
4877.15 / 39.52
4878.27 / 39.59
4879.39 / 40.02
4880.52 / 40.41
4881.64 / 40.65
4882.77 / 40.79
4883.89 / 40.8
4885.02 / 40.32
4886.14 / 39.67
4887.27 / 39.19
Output -0.8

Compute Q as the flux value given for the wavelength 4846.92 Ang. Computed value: 40.88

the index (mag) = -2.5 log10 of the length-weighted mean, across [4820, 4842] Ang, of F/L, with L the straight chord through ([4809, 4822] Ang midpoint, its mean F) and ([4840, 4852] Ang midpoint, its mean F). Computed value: 0.01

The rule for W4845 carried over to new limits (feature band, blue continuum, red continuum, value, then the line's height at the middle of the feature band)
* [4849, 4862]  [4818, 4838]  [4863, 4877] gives 1.0 Ang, 38.6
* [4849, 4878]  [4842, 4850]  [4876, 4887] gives 2.9 Ang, 40.6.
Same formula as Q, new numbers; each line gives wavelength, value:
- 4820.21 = 41.58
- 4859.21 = 31.62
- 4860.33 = 29.1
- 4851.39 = 40.25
